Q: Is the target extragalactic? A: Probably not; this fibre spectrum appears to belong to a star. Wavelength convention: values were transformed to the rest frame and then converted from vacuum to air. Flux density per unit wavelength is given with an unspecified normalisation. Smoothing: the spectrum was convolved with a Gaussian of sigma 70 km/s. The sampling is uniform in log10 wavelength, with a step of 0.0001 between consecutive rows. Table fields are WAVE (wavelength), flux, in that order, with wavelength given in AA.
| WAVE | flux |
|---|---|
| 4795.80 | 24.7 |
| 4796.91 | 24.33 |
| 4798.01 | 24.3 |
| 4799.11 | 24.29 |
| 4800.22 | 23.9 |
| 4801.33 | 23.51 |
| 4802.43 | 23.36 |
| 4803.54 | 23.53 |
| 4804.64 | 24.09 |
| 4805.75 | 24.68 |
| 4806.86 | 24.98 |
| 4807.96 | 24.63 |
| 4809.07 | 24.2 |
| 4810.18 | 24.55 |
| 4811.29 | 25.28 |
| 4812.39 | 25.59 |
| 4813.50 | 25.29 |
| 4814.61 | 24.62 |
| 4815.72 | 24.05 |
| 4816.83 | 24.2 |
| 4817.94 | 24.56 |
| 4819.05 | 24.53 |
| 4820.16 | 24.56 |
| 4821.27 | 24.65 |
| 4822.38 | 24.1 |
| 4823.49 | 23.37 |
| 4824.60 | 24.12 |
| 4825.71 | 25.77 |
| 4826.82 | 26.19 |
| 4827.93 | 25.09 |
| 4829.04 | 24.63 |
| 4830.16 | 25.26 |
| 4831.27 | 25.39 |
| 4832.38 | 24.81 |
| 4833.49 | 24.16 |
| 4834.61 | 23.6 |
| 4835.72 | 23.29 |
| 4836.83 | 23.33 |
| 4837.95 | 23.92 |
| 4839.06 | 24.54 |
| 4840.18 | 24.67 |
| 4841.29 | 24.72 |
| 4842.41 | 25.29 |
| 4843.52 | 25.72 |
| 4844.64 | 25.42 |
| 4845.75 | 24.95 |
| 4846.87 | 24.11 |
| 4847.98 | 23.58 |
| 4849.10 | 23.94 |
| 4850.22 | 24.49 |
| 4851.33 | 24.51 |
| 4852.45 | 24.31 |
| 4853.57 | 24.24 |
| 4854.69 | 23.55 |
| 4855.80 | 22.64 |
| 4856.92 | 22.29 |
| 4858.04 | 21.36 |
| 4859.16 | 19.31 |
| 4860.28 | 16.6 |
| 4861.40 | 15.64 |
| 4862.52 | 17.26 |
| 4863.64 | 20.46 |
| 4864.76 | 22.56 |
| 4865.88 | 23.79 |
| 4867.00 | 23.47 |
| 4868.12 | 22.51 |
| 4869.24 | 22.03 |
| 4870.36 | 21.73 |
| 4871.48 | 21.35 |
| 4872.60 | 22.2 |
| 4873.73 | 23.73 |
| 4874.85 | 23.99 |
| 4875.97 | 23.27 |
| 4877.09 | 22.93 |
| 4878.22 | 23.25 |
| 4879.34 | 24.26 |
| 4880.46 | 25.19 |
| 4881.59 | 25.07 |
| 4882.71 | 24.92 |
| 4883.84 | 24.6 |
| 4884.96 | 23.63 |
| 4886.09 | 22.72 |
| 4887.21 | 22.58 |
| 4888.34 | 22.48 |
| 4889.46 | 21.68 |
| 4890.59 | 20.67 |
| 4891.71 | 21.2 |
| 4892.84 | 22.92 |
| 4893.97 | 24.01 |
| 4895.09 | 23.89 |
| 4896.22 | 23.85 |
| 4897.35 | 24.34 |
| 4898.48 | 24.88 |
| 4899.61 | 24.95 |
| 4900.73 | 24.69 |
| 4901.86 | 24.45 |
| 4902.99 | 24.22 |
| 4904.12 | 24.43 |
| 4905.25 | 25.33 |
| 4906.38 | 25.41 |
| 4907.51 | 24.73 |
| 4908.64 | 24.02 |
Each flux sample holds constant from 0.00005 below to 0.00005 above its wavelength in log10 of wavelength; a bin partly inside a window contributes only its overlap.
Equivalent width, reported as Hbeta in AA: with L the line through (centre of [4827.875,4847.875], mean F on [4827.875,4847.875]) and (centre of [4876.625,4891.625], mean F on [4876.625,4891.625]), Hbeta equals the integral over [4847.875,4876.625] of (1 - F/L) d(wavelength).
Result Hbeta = 2.2 AA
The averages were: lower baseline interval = 24.6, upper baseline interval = 23.3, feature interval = 22.1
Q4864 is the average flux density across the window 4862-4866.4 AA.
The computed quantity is 21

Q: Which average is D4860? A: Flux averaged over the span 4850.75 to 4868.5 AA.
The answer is 21.5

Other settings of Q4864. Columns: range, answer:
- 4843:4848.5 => 24.8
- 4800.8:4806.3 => 23.9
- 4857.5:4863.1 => 18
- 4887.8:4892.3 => 21.5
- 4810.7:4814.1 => 25.4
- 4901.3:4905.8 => 24.6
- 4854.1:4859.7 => 21.9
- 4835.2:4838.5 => 23.5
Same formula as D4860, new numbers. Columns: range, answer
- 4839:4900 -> 23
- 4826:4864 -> 23.4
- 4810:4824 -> 24.6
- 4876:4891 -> 23.4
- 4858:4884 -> 22.1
